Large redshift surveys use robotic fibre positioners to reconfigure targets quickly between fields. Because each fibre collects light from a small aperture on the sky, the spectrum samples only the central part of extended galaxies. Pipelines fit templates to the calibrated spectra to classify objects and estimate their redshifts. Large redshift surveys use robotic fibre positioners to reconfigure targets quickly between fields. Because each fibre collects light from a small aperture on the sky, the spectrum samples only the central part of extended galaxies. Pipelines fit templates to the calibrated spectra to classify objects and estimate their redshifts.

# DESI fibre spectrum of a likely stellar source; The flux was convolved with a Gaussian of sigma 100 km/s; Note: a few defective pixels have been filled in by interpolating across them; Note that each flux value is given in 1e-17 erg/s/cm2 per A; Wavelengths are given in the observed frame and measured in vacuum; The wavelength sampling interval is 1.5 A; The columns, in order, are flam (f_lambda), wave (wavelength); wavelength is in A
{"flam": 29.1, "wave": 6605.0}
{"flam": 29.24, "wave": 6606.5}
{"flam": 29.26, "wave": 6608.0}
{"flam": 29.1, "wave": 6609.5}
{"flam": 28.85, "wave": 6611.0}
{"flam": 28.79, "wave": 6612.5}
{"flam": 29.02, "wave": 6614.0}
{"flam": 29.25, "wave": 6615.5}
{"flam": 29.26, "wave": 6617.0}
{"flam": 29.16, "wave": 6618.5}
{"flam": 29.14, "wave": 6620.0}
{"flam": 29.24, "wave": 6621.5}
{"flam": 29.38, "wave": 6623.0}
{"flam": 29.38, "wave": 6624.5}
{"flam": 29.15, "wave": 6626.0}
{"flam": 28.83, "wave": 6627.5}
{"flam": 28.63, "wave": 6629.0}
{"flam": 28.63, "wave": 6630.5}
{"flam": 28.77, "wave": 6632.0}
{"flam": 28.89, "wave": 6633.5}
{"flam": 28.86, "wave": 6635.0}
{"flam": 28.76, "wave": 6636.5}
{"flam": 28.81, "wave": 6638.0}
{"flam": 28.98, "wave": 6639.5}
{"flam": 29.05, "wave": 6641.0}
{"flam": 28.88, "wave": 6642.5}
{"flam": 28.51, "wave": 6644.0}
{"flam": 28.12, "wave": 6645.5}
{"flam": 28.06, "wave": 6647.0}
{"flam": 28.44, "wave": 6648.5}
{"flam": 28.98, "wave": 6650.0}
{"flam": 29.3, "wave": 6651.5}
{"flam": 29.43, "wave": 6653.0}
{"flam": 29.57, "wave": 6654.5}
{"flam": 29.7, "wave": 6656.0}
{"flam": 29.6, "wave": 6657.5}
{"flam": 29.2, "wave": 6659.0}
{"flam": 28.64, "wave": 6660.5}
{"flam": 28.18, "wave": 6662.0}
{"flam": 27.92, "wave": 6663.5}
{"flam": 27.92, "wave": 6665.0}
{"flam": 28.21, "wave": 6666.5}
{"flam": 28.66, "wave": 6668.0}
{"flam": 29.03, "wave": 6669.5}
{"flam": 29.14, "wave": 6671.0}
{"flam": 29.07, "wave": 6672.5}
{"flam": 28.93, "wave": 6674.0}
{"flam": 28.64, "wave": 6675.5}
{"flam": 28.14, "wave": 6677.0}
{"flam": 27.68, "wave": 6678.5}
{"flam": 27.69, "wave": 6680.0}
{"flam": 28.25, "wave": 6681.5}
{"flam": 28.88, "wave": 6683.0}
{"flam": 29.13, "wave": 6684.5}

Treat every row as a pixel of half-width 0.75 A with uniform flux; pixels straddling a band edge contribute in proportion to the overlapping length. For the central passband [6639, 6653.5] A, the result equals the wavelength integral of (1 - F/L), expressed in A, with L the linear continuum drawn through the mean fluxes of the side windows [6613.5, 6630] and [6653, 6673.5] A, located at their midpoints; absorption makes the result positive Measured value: 0.1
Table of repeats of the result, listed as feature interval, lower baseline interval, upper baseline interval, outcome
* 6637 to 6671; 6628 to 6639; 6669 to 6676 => 0.1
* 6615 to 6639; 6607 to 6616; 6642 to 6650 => -0.2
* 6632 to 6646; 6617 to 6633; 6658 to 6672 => 0.0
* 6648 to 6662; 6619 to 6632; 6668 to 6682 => -0.2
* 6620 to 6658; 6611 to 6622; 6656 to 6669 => -0.1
